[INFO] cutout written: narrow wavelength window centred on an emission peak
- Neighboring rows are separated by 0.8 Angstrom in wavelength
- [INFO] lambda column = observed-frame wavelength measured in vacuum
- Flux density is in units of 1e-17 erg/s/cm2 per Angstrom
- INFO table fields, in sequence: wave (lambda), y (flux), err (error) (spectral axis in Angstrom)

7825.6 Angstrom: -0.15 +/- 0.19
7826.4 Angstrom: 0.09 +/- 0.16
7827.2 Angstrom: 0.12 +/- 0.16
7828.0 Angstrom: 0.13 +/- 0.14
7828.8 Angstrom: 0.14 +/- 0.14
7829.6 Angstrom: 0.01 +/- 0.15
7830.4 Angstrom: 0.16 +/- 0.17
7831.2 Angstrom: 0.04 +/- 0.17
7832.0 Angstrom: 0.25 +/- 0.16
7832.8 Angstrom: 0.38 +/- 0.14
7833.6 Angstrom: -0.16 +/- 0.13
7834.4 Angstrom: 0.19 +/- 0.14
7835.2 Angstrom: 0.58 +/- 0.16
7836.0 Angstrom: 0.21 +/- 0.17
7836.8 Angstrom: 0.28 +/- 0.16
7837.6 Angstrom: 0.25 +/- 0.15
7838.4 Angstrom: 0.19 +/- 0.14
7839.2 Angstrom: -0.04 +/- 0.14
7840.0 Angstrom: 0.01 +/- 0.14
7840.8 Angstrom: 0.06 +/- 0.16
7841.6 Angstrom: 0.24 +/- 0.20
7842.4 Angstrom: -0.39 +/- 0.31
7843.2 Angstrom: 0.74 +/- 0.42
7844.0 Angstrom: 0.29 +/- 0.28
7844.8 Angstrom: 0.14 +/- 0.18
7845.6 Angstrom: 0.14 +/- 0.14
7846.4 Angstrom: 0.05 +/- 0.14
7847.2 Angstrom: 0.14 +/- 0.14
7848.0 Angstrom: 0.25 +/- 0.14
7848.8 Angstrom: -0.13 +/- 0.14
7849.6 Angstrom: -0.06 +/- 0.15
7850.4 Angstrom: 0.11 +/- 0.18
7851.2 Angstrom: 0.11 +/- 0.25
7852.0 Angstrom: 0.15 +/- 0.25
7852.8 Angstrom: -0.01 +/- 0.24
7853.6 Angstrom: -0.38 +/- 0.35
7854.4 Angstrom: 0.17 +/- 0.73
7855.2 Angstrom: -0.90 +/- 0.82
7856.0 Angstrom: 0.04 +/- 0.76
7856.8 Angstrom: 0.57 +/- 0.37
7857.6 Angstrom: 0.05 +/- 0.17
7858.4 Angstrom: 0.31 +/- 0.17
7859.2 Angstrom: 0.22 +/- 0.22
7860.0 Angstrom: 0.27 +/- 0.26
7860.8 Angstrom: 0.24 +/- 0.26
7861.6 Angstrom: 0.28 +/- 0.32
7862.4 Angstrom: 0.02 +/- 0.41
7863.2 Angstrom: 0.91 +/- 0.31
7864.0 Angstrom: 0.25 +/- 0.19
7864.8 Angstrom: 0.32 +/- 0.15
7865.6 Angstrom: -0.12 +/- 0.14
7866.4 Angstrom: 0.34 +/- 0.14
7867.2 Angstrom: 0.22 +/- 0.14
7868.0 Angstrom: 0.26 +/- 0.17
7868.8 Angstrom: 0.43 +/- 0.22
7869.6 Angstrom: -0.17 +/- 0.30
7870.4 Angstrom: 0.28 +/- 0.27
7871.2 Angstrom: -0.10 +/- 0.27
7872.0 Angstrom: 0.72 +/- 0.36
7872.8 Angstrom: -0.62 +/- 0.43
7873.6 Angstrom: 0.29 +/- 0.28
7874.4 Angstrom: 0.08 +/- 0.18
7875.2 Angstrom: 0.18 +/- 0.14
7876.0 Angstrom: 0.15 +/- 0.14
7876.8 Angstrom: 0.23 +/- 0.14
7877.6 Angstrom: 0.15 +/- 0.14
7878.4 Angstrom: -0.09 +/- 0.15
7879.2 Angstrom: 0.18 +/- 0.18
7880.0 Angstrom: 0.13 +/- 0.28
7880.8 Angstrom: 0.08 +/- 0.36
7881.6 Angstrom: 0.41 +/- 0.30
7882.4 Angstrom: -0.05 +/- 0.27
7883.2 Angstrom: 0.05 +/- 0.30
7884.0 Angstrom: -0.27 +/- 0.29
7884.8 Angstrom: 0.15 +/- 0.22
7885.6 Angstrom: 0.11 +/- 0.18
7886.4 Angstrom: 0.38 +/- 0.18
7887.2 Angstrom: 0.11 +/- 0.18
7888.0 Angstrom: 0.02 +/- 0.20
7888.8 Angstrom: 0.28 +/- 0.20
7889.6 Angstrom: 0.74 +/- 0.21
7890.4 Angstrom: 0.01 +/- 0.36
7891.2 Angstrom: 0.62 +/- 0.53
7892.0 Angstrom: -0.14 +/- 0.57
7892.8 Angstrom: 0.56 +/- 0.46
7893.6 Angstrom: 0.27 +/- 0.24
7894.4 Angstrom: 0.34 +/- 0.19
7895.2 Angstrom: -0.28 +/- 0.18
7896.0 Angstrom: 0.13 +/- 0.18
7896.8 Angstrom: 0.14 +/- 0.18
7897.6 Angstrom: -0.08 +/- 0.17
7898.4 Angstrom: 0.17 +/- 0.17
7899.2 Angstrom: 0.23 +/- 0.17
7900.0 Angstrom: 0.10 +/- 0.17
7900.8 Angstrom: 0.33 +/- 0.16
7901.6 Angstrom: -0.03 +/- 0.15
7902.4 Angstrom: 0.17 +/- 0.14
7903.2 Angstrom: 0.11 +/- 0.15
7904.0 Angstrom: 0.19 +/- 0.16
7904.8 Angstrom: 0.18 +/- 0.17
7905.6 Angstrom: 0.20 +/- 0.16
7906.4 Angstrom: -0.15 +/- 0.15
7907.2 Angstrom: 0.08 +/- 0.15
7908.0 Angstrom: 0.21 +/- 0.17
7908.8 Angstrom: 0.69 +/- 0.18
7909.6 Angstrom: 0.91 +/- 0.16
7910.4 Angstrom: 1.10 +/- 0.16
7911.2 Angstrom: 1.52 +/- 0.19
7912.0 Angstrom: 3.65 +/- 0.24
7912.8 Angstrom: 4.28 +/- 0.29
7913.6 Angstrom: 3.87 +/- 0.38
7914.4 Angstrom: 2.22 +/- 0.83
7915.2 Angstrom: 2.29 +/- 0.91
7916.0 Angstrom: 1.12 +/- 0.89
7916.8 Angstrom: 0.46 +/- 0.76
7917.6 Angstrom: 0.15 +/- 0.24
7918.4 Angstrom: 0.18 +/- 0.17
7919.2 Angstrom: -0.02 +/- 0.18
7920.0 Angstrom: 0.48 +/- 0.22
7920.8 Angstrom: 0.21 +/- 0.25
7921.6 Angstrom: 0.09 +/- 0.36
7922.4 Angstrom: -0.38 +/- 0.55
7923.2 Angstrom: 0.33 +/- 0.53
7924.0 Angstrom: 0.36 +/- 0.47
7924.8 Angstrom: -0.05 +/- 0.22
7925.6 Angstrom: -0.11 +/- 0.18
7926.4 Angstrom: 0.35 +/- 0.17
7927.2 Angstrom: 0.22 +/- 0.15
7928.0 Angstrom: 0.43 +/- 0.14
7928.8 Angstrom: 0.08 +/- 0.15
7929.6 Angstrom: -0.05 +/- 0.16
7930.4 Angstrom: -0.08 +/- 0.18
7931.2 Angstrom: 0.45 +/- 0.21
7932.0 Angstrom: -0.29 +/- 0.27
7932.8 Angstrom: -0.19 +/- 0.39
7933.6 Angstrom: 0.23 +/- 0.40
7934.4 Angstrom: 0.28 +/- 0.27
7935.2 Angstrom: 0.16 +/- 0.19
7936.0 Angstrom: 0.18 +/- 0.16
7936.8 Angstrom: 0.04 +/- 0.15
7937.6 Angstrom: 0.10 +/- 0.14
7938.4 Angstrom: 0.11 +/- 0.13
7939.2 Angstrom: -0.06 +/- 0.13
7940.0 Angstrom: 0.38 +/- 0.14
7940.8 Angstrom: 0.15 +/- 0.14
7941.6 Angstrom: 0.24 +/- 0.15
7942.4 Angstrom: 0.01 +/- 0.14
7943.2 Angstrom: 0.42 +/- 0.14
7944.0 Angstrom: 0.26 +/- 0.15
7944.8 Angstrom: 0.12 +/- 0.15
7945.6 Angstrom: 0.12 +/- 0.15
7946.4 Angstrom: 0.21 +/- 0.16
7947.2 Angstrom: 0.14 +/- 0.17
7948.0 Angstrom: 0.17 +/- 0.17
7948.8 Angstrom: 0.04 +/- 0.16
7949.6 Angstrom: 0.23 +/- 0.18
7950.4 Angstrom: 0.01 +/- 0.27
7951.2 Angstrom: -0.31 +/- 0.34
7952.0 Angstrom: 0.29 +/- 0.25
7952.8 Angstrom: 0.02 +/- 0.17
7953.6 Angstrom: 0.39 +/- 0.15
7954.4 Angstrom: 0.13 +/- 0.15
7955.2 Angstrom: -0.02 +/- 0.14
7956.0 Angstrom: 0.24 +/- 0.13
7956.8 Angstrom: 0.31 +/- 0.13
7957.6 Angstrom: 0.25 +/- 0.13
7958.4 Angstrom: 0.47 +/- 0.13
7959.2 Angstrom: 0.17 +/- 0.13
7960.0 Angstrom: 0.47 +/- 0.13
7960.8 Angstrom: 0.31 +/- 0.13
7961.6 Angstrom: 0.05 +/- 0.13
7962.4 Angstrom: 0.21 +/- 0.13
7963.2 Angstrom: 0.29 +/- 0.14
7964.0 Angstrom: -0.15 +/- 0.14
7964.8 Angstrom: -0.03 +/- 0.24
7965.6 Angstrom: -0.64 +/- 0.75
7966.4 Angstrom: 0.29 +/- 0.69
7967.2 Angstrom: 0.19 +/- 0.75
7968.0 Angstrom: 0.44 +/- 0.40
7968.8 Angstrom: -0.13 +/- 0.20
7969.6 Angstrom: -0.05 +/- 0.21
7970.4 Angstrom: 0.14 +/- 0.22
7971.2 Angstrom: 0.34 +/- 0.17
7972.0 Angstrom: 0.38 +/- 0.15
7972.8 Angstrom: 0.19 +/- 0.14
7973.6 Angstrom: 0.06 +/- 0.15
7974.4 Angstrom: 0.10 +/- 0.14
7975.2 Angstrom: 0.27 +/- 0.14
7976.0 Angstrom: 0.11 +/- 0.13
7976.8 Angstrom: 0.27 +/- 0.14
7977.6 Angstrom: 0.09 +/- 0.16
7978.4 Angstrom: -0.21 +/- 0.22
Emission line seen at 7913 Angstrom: H-beta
